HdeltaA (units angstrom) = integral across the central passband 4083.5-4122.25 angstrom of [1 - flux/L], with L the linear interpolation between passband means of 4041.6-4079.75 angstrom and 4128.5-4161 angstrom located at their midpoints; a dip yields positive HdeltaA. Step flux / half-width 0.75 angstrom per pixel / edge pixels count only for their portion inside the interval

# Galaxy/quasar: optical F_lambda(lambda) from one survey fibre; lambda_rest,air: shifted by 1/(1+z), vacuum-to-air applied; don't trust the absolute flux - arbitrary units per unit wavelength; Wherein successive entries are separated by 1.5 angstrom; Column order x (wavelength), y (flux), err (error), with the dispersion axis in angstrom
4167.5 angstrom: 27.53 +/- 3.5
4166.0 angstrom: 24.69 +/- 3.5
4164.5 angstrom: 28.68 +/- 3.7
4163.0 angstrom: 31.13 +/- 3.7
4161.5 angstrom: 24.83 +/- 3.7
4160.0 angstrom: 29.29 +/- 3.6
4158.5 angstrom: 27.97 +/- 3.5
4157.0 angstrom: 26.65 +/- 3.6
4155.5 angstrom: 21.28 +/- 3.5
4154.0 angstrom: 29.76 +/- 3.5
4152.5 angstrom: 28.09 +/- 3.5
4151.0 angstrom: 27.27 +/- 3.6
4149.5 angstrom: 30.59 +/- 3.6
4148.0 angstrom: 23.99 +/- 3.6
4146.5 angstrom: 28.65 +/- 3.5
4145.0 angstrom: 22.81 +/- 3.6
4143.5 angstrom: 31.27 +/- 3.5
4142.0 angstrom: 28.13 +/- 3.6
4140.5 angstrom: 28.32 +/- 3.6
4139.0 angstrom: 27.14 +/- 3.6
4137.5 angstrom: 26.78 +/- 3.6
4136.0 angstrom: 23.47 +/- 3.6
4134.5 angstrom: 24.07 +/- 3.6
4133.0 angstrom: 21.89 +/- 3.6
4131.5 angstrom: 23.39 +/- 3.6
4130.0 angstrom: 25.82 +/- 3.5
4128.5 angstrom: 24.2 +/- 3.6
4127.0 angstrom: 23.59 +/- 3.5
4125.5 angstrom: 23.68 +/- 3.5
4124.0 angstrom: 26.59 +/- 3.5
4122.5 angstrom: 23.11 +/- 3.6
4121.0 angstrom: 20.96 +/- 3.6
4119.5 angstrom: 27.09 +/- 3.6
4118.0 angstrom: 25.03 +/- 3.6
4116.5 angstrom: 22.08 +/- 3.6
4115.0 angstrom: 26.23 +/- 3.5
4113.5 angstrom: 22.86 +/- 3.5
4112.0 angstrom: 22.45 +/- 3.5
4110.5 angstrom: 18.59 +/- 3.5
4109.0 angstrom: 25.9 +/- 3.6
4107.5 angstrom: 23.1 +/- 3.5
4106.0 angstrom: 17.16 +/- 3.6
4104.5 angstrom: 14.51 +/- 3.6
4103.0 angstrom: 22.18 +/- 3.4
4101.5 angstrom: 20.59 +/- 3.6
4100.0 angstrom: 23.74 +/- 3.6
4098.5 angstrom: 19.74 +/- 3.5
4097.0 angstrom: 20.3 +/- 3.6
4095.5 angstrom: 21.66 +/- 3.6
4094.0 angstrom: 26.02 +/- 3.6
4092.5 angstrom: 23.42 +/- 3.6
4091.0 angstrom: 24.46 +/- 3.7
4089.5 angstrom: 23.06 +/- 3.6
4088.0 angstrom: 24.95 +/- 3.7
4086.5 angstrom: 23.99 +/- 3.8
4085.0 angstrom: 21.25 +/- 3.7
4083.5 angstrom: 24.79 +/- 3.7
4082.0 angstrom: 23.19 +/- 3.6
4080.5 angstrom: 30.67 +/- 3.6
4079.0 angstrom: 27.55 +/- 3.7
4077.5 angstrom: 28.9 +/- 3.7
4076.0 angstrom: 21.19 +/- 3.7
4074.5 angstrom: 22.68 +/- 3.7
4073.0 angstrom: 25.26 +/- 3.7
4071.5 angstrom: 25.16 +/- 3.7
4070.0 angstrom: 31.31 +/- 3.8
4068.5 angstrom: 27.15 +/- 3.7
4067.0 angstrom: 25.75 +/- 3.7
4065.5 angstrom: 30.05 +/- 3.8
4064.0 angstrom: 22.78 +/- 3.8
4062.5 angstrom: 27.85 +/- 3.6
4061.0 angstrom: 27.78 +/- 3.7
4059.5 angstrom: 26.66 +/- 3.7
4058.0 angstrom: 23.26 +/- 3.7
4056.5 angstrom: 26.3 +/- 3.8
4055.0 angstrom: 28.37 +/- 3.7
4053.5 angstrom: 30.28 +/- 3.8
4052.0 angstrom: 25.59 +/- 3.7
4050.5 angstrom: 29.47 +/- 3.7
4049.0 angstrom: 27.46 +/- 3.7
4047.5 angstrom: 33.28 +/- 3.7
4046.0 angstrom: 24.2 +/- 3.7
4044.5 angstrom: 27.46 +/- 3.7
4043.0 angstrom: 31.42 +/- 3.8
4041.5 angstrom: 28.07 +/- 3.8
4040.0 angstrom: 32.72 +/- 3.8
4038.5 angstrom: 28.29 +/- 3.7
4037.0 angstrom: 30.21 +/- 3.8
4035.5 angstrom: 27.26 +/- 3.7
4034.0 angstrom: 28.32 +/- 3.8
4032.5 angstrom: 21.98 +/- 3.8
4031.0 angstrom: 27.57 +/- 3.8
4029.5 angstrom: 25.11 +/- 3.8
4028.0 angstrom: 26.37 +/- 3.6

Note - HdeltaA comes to 6.2 angstrom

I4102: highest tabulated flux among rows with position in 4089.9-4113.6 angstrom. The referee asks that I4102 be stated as 26.02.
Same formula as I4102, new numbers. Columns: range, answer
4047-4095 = 33.28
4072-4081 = 30.67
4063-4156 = 31.31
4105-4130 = 27.09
